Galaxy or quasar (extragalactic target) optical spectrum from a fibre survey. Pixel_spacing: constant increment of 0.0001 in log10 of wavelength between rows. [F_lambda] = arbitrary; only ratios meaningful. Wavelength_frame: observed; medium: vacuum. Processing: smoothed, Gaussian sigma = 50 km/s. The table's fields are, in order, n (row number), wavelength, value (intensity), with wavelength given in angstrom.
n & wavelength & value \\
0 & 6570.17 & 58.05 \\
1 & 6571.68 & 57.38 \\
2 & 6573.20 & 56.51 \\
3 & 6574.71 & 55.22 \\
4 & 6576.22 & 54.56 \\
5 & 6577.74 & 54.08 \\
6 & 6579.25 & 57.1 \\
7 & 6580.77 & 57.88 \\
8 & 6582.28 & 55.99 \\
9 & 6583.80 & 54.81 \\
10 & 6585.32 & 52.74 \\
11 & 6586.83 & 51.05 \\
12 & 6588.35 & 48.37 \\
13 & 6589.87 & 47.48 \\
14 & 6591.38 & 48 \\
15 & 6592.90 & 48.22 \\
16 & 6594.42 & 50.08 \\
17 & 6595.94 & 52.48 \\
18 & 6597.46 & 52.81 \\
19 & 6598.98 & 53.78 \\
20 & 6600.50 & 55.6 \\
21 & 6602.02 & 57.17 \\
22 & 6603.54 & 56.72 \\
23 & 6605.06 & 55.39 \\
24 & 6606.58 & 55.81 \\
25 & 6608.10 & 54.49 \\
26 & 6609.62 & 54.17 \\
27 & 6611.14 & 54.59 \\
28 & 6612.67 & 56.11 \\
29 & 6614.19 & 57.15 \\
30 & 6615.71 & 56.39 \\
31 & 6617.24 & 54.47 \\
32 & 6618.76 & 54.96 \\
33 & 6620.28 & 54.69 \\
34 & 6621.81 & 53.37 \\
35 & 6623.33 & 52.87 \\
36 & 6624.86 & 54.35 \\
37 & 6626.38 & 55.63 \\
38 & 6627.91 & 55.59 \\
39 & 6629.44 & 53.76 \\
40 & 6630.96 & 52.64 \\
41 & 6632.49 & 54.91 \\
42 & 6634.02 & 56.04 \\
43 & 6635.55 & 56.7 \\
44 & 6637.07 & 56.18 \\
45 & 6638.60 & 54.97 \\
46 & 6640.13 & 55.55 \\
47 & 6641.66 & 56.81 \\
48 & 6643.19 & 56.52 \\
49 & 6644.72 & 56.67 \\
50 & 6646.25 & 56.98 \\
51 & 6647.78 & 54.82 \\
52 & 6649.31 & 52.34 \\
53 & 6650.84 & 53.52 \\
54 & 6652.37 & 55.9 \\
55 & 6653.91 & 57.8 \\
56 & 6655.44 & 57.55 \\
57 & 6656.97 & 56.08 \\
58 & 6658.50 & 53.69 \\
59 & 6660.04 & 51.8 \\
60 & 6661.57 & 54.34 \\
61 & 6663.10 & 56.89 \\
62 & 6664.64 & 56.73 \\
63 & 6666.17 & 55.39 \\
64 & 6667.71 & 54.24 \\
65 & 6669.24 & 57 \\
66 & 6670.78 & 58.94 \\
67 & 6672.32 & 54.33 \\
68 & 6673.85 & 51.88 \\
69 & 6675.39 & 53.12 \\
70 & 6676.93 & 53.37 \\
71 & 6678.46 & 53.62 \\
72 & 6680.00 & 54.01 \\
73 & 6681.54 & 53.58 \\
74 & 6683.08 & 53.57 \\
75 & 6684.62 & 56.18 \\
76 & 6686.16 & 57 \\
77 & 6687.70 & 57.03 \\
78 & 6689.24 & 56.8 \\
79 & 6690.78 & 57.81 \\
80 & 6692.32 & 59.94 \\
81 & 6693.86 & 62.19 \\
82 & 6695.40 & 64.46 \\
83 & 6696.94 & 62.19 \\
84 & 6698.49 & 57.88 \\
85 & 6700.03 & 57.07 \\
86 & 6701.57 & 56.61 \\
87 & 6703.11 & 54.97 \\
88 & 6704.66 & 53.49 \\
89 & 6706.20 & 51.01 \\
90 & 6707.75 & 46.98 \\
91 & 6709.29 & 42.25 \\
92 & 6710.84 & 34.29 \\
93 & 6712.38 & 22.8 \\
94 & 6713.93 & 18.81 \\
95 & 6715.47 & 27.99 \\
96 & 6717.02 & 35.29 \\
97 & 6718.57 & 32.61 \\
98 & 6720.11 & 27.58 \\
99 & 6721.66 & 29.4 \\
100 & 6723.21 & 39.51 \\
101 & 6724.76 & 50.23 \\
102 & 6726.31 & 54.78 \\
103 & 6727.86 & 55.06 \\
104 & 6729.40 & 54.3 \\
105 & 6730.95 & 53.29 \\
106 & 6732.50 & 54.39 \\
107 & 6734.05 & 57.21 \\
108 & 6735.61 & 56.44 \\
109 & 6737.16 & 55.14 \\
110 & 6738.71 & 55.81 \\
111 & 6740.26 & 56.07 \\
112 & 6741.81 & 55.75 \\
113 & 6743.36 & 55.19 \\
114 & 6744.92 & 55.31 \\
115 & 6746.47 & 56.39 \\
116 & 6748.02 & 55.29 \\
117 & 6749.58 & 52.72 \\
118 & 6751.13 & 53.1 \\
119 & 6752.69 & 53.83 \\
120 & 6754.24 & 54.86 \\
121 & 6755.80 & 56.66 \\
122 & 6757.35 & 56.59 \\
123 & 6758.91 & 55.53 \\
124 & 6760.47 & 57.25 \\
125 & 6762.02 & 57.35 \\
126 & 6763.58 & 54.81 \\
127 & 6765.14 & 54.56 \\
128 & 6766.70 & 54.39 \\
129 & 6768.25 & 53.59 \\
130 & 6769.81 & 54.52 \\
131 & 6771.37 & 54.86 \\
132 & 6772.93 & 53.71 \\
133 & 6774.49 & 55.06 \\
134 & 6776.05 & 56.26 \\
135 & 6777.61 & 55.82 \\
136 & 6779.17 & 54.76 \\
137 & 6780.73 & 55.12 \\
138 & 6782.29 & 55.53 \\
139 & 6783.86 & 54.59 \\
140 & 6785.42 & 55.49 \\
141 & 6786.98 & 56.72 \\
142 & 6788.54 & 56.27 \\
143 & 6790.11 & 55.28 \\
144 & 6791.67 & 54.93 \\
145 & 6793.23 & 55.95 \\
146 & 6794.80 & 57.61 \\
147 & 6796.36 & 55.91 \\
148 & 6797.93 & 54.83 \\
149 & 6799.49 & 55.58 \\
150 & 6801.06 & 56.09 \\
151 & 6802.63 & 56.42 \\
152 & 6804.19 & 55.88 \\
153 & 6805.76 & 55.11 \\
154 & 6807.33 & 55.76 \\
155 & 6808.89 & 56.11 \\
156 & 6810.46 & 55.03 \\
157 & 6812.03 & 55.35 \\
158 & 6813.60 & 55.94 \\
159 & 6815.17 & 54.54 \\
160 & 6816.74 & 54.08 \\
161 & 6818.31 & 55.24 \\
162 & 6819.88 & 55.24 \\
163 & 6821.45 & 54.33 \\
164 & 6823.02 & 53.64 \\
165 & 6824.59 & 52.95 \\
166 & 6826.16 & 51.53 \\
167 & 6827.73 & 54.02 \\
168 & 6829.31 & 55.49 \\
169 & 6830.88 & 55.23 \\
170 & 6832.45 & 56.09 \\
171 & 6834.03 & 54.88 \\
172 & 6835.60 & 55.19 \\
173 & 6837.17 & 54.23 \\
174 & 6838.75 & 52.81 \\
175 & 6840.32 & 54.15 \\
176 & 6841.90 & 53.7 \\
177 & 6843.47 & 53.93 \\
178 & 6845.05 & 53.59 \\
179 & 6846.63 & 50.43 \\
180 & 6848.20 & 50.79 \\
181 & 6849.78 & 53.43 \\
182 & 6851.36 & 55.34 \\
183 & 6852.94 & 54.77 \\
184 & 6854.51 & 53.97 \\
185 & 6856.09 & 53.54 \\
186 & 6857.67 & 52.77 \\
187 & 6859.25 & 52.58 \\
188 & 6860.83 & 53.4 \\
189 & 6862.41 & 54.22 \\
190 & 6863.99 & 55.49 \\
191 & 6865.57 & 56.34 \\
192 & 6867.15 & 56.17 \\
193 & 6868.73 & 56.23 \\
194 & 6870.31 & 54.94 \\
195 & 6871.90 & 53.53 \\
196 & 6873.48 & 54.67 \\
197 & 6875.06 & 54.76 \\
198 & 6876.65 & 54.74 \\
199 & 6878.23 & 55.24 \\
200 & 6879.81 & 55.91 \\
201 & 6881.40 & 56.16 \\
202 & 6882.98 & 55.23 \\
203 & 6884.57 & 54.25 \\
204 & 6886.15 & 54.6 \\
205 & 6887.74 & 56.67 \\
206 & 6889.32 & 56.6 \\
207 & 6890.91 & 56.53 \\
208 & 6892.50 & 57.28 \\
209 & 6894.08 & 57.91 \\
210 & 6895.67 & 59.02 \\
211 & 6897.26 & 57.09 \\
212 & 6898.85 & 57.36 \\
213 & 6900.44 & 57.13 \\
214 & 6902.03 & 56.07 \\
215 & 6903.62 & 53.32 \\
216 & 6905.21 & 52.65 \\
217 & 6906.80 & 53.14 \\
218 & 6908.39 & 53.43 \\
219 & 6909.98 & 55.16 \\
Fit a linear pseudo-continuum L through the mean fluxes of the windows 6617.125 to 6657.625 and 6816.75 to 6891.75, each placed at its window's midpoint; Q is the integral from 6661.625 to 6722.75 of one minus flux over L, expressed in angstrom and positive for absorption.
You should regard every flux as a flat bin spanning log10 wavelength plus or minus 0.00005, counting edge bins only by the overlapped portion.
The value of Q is 5.7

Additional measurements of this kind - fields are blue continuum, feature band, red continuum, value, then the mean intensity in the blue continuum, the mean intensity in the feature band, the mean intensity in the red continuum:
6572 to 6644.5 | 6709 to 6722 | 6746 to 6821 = 6.0 angstrom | 54.4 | 29.7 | 55.3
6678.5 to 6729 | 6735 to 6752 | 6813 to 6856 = -1.7 angstrom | 48.3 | 55.2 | 54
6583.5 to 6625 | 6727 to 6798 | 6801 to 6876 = -1.6 angstrom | 53.5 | 55.3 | 54.4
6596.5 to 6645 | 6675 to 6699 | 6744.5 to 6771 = -0.9 angstrom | 55.2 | 57.1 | 55.1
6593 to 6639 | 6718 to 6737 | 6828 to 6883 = 2.5 angstrom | 54.7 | 47.5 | 54.4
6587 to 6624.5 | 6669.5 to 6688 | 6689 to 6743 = -1.6 angstrom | 53.5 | 54.7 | 48.8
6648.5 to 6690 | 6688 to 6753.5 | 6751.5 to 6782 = 6.3 angstrom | 55.1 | 49.9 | 55.2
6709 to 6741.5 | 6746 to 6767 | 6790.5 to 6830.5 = -3.2 angstrom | 43.7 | 55.2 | 55.1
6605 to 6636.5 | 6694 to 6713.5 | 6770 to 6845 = 1.7 angstrom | 55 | 50.1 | 55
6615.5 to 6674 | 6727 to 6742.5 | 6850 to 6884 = -0.1 angstrom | 55.2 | 55.4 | 54.7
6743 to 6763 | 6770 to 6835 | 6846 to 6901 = 0.1 angstrom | 55.4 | 55.2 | 55.1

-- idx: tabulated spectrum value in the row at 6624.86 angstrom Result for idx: 54.35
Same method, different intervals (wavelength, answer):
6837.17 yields 54.23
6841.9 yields 53.7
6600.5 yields 55.6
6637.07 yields 56.18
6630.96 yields 52.64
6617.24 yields 54.47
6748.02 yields 55.29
